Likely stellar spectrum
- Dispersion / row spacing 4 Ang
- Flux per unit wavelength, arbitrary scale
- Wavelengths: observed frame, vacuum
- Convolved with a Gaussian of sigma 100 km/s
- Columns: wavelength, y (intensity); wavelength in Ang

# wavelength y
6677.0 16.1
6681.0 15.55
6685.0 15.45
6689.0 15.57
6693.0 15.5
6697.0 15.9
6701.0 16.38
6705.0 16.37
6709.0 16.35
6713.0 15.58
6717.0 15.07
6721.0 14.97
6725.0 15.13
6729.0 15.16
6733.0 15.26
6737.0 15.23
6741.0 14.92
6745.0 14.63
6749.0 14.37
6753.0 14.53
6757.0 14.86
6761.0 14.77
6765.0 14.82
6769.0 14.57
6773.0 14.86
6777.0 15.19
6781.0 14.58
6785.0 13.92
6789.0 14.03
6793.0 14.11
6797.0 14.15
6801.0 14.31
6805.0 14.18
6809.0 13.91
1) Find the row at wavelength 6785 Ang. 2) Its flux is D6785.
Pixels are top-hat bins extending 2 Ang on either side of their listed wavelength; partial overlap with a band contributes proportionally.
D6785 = 13.92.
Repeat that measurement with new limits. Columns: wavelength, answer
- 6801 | 14.31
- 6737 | 15.23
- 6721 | 14.97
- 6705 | 16.37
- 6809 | 13.91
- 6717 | 15.07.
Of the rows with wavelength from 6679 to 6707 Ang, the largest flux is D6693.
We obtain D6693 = 16.38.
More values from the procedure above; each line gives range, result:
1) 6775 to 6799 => 15.19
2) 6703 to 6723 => 16.37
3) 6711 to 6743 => 15.58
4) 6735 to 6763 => 15.23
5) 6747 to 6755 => 14.53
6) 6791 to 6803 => 14.31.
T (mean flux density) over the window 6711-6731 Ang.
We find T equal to 15.2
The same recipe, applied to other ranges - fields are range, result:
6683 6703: 15.8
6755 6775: 14.8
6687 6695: 15.5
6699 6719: 15.9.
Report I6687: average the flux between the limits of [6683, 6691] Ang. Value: 15.5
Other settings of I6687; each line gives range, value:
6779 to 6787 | 14.2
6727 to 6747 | 15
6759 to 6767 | 14.8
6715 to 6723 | 15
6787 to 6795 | 14.1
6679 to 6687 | 15.5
